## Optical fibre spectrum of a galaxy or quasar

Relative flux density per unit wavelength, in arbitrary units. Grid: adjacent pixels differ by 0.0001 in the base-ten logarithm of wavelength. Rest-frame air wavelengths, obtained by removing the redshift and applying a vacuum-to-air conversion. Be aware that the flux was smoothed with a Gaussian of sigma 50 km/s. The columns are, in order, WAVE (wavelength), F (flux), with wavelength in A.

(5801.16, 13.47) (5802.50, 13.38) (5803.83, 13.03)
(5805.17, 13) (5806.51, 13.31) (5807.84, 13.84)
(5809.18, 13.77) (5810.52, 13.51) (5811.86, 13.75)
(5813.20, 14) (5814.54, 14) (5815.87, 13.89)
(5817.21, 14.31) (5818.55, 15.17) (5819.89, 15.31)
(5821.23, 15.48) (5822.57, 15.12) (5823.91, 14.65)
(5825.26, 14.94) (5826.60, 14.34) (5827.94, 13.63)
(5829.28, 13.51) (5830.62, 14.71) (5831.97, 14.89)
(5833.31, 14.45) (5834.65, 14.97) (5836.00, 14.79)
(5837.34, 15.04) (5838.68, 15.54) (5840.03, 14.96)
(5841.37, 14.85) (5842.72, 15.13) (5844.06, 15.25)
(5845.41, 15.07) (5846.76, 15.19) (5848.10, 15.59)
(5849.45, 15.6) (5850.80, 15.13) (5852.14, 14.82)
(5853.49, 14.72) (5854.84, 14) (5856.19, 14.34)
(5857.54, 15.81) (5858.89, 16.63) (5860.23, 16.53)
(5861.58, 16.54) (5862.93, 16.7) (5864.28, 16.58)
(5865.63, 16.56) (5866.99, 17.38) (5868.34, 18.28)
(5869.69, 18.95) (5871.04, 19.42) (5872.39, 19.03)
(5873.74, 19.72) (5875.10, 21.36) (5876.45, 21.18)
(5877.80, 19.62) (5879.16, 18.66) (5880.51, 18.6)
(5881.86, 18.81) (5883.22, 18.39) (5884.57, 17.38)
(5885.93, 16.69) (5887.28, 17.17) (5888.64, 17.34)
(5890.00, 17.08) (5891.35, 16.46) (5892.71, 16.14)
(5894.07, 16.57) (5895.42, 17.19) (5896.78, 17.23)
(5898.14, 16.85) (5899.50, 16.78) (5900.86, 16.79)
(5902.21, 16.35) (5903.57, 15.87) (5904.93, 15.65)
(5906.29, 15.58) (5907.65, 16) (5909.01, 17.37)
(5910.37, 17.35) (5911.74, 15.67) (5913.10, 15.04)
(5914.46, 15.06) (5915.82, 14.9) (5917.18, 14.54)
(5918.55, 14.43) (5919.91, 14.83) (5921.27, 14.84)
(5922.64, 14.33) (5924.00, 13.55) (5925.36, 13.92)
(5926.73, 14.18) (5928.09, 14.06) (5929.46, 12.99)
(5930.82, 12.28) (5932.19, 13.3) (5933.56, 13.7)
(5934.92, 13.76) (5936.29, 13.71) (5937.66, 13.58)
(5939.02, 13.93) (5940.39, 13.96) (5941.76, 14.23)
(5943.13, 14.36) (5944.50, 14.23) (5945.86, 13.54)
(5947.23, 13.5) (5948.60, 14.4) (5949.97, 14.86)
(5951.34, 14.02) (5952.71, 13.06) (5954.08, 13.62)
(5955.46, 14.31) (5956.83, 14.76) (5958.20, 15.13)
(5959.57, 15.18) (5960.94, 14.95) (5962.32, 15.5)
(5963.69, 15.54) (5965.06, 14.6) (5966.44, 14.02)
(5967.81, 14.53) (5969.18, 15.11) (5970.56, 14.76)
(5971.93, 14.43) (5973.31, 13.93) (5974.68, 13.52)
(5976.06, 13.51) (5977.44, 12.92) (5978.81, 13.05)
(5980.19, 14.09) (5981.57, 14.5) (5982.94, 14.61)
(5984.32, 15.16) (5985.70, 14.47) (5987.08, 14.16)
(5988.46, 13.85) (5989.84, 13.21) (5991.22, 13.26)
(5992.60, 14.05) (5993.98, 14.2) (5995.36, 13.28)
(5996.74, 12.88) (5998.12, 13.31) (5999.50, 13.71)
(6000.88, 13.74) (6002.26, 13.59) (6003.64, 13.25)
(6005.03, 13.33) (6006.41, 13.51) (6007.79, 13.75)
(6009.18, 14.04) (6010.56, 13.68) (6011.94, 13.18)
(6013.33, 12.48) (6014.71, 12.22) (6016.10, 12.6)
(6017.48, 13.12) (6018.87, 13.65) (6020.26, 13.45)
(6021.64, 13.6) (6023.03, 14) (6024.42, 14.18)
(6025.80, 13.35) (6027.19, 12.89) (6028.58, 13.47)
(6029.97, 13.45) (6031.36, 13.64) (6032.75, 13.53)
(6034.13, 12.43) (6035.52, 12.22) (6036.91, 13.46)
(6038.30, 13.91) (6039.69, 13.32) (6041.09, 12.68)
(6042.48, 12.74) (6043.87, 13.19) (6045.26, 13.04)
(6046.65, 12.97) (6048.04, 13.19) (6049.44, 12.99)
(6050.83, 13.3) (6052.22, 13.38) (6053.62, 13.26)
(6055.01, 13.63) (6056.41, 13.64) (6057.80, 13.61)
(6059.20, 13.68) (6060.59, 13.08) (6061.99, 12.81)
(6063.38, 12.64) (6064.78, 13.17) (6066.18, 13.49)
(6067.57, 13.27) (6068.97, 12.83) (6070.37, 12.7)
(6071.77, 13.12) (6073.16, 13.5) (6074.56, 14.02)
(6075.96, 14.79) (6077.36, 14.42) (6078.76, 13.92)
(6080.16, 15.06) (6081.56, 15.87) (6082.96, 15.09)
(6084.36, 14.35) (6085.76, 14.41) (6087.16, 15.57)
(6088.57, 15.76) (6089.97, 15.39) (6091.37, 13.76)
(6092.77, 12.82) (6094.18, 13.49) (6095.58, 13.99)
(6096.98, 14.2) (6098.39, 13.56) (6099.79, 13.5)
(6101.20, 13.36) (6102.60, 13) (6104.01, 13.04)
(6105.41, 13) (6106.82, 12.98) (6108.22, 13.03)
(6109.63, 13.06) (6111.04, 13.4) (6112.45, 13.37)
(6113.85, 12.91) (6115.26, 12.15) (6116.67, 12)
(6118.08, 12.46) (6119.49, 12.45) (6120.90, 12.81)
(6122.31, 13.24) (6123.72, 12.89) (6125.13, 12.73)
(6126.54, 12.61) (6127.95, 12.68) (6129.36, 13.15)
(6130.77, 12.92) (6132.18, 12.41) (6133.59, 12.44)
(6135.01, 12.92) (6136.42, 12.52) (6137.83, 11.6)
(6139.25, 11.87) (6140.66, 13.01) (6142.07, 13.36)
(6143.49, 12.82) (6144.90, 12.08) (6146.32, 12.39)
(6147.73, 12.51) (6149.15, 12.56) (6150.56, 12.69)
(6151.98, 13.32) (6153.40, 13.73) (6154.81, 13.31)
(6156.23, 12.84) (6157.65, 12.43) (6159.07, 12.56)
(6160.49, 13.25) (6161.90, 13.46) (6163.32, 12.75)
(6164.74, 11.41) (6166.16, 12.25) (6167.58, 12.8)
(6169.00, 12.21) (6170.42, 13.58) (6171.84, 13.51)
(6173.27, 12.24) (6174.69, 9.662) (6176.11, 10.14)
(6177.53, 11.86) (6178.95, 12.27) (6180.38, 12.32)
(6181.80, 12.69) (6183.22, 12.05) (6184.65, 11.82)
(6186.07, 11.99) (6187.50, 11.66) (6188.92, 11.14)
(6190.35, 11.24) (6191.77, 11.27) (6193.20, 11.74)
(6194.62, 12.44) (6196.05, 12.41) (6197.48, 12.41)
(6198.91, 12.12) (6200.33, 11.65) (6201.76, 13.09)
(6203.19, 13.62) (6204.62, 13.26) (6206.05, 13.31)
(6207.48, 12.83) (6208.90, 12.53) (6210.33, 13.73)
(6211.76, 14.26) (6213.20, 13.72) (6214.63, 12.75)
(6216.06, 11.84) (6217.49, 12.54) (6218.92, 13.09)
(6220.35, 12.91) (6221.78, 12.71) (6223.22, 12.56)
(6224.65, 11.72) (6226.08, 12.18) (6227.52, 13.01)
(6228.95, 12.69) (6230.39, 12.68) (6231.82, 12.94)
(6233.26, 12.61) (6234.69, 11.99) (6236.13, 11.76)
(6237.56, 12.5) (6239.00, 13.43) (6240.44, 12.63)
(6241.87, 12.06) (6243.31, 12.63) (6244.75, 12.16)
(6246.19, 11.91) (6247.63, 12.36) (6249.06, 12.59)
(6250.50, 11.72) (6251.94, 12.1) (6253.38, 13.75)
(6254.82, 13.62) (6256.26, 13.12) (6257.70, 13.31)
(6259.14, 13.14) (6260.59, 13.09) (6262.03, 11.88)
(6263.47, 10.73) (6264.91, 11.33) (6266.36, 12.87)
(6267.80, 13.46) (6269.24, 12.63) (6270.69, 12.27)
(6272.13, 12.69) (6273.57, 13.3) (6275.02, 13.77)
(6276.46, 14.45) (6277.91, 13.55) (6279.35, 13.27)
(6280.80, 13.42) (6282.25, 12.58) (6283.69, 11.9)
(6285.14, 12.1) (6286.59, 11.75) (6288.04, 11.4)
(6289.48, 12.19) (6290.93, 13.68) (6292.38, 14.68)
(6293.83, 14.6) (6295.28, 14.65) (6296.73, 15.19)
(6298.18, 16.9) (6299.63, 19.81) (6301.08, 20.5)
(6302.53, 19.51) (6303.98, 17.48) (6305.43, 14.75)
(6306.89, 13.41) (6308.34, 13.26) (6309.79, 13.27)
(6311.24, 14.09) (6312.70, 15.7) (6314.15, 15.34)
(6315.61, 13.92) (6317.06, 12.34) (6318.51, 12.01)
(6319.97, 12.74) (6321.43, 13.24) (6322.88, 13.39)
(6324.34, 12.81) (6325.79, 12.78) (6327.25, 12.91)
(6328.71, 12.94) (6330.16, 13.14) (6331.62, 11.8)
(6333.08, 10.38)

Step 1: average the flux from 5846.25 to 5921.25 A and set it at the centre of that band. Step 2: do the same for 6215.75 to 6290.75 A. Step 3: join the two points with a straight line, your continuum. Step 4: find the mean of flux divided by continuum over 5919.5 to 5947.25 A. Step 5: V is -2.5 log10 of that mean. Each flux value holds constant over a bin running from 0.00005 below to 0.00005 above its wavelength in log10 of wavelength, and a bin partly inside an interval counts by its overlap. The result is 0.17 mag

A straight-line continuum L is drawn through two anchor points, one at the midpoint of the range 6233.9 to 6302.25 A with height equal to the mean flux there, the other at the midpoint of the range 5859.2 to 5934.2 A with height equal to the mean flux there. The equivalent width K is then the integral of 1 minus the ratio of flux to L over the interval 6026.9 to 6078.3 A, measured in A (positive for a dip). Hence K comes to 6.3 A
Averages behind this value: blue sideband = 16.5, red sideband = 13.3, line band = 13.3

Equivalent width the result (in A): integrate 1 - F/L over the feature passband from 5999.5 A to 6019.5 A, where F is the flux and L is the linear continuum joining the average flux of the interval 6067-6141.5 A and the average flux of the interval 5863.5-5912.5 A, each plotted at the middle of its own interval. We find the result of 2.5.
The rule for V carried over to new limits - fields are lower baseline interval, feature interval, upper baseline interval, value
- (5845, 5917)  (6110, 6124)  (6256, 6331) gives 0.18 mag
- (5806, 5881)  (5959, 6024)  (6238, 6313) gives 0.09 mag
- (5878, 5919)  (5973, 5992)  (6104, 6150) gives 0.10 mag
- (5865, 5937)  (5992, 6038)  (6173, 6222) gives 0.11 mag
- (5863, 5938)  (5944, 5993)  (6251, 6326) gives 0.12 mag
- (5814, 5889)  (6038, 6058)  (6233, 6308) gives 0.13 mag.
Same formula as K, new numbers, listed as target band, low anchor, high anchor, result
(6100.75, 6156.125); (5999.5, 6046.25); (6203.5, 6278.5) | 1.0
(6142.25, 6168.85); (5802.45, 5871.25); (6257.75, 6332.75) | 2.6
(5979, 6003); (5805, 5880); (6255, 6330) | 1.9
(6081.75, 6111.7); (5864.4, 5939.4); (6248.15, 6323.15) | 2.2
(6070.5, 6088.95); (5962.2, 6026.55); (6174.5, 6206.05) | -2.1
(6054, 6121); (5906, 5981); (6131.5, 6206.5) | -2.5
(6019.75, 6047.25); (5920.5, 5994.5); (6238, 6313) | 1.4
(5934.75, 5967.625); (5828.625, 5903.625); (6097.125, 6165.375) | 2.3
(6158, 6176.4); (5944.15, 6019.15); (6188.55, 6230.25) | 0.7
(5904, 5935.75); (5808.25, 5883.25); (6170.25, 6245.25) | 1.1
